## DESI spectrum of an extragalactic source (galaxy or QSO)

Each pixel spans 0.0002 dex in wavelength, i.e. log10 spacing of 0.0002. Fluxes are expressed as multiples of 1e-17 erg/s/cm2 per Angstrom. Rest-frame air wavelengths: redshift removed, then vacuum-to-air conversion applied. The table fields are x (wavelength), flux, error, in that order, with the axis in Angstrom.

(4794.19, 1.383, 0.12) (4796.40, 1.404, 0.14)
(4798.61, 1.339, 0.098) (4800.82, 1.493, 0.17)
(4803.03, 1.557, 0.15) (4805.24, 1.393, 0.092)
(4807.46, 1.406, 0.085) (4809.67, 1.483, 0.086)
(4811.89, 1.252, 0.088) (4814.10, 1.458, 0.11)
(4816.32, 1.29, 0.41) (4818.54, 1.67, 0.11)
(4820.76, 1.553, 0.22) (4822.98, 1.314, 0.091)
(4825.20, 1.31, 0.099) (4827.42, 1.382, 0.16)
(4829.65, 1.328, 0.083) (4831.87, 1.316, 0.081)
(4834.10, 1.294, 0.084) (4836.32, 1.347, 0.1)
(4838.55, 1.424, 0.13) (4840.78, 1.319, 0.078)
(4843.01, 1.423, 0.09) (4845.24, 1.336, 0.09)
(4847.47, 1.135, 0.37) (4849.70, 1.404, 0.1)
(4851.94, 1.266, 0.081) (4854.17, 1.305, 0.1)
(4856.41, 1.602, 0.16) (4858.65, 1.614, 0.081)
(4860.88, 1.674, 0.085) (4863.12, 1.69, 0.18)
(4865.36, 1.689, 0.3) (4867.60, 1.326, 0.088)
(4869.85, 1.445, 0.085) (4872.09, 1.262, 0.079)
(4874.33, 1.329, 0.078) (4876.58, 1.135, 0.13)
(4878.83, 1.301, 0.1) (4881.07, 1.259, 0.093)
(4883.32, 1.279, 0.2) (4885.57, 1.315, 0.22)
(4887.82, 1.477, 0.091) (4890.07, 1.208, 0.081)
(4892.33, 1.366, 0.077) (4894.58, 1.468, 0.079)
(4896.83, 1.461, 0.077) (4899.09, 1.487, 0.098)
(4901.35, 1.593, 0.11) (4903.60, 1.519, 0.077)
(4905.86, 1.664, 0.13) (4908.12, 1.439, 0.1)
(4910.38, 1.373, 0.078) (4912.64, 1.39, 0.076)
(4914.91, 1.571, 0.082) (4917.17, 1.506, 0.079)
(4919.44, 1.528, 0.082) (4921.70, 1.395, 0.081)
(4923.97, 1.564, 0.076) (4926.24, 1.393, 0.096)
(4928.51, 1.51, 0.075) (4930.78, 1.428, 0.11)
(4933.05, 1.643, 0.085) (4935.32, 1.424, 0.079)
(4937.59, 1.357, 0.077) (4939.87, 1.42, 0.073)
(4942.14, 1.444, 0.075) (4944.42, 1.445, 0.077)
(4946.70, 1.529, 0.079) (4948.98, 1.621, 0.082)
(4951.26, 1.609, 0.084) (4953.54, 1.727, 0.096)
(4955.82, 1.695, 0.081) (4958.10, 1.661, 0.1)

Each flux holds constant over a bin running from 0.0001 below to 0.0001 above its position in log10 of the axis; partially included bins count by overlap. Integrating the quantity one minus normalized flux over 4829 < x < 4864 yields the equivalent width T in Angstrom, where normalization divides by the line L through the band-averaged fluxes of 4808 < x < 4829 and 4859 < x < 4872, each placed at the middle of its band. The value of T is 2.1 Angstrom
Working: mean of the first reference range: 1.41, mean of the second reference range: 1.54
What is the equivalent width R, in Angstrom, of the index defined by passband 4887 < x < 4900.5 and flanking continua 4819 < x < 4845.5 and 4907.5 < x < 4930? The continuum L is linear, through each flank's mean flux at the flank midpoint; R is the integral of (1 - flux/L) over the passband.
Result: 0.2 Angstrom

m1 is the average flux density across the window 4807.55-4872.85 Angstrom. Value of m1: 1.41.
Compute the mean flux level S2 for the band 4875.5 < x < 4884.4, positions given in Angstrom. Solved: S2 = 1.24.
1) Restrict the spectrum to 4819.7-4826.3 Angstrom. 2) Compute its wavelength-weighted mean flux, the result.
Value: 1.39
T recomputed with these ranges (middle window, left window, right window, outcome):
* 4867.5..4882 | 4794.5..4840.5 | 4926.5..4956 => 1.6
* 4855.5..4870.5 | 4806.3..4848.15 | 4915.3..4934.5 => -1.7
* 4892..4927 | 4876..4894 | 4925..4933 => -2.3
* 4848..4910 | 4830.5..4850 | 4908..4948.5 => -1.6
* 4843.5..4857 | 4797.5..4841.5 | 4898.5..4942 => 0.8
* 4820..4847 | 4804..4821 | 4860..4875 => 1.9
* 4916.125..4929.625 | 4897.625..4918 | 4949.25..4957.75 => 0.7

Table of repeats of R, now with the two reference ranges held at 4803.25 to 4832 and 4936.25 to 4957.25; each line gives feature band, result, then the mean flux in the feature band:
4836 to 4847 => 0.55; 1.36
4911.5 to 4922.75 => 0.22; 1.48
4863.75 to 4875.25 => 0.27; 1.42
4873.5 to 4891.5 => 2.24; 1.29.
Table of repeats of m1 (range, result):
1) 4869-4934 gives 1.42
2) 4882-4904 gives 1.41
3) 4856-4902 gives 1.42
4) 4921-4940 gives 1.46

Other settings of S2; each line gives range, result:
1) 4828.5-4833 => 1.32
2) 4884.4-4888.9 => 1.39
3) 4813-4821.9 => 1.49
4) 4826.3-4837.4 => 1.33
